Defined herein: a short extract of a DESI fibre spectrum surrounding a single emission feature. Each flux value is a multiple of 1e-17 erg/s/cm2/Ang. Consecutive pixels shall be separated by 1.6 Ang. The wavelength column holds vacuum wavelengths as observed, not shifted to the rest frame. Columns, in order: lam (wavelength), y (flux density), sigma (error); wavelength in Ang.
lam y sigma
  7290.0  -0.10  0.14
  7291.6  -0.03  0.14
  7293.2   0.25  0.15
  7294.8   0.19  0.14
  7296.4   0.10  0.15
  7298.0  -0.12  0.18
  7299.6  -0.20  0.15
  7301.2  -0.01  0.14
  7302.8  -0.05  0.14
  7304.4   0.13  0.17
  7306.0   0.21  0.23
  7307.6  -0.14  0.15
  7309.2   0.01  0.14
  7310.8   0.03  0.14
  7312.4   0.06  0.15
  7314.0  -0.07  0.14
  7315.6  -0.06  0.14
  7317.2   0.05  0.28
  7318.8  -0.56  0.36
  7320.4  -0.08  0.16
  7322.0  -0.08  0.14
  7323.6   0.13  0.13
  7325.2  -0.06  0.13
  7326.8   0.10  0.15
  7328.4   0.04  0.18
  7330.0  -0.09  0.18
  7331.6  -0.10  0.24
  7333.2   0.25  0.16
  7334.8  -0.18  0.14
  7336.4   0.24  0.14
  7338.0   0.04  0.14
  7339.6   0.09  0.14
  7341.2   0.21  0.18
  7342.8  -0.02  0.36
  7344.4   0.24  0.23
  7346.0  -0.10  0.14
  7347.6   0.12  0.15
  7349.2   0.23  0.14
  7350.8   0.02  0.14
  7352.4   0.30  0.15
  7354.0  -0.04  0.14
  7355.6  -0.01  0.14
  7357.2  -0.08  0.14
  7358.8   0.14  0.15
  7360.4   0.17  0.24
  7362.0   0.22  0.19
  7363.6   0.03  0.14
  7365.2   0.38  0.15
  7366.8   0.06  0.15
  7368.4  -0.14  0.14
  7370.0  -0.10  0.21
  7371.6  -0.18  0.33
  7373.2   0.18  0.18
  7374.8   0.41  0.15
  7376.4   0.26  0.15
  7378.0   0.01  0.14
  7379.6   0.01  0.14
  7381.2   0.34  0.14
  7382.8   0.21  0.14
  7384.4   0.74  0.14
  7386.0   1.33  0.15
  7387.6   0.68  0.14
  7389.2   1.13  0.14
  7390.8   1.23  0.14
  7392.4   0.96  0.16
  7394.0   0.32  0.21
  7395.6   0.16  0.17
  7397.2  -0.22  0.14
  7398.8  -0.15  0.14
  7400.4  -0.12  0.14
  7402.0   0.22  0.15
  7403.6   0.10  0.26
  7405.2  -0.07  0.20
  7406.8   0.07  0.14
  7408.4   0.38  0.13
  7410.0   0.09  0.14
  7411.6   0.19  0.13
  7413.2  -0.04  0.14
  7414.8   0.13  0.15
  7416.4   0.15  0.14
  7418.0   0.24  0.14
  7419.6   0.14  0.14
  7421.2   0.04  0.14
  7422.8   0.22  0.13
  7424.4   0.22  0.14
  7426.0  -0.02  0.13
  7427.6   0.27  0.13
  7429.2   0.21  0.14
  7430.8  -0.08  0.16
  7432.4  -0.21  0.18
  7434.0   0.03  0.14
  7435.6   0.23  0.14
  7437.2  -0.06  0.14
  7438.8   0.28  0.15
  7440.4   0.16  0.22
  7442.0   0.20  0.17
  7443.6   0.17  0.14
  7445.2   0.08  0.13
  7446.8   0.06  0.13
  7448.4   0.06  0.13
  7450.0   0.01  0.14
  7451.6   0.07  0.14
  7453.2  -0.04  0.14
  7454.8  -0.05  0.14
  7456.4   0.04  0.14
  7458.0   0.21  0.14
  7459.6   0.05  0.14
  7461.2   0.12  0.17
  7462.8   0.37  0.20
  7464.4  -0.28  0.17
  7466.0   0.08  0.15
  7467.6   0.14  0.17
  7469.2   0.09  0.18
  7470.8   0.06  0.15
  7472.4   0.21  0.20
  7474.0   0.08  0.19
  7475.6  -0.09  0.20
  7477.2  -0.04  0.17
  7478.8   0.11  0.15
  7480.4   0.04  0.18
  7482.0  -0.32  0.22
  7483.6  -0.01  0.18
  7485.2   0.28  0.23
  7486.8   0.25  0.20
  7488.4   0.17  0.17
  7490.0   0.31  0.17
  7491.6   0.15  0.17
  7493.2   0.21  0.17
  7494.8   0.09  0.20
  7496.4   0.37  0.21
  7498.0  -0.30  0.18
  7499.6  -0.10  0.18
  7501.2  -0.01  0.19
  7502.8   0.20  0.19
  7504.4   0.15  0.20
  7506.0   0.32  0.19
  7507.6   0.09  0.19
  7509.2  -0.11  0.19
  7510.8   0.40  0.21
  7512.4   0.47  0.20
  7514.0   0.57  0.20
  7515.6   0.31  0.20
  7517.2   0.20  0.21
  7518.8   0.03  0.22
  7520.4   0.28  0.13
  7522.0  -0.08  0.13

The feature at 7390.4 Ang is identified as [O II] 3727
